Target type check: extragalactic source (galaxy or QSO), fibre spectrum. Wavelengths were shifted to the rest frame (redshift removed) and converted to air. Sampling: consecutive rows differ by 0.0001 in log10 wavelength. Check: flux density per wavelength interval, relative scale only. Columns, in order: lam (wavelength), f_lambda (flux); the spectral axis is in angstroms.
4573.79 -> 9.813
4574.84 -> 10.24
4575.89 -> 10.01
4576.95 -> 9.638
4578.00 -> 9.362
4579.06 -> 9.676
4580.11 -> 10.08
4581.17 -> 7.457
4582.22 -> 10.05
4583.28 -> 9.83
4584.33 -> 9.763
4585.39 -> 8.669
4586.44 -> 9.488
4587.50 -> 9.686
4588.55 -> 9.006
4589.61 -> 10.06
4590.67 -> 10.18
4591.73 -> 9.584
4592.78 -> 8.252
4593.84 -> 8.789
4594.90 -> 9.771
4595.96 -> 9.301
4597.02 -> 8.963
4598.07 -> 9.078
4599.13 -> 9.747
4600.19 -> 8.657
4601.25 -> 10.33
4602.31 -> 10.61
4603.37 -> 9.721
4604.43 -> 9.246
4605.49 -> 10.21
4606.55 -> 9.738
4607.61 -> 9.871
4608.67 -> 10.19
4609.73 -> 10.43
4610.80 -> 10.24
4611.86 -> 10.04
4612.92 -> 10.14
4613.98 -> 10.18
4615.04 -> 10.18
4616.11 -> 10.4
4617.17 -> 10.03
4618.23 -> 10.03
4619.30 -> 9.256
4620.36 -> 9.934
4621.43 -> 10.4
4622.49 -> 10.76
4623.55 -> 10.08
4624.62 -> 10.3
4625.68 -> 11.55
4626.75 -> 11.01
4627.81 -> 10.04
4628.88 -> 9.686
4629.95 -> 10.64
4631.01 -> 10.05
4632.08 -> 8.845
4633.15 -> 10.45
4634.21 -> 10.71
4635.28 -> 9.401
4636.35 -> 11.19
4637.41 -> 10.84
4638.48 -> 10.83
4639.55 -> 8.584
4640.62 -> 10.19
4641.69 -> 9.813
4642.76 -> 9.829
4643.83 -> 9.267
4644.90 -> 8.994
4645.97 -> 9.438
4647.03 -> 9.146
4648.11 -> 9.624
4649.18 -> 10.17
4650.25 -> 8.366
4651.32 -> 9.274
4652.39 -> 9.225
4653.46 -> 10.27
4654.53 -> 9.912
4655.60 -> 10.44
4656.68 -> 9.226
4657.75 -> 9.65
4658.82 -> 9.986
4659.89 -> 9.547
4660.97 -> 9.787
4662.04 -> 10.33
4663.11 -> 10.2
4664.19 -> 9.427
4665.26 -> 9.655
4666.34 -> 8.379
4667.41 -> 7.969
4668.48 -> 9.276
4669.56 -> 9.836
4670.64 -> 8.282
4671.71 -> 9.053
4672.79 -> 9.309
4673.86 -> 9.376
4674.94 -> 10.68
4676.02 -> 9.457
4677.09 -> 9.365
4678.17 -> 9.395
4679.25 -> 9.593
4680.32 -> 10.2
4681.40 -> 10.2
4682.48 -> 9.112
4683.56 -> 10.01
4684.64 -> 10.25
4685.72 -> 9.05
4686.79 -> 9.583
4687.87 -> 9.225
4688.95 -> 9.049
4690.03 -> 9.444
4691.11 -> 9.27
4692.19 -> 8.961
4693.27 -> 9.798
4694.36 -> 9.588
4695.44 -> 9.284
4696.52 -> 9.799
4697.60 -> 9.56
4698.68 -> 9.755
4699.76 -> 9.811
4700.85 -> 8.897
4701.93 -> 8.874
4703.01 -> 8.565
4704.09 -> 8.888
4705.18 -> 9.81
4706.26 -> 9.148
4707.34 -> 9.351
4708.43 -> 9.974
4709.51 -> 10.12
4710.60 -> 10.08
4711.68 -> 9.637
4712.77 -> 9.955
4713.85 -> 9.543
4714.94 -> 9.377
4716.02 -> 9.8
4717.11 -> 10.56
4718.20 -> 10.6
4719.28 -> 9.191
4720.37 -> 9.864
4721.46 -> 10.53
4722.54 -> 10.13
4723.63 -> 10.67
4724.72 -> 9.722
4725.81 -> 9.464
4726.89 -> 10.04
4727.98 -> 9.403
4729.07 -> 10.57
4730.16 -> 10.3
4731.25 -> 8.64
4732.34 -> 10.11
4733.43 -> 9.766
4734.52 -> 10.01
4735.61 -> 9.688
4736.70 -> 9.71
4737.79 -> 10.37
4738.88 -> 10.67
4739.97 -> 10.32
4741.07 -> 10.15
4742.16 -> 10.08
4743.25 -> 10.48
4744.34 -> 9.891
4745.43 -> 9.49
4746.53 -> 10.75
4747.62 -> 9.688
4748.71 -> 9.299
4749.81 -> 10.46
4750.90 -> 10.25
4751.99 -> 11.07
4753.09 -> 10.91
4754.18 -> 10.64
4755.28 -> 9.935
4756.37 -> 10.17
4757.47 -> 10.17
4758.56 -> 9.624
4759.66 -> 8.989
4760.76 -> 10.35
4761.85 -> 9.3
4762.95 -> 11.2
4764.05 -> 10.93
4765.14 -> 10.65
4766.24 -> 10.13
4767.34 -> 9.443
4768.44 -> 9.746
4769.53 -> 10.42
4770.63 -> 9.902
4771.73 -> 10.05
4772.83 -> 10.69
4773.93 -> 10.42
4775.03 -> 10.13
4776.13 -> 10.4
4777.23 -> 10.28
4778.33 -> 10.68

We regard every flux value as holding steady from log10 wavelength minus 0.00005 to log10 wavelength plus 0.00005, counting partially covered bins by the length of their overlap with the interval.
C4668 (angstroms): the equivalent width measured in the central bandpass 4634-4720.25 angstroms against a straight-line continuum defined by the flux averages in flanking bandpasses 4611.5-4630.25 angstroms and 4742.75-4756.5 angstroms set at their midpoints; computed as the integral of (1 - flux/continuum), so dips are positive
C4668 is 5.5 angstroms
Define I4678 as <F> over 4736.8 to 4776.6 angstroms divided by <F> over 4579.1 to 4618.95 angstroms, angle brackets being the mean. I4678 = 1.05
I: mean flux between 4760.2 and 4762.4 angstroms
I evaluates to 9.82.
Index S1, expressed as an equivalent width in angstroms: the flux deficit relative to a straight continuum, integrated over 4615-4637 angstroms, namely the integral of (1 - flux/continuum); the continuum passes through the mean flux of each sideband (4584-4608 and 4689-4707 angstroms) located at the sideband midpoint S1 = -1.8 angstroms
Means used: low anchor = 9.51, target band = 10.2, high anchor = 9.33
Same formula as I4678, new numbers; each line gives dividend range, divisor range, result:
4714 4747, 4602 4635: 0.99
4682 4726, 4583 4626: 0.98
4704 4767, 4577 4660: 1.02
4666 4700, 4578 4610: 0.99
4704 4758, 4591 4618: 1.02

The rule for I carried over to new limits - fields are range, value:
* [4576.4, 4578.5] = 9.5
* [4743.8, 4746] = 9.68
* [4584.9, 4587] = 9.1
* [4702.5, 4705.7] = 9.08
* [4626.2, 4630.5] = 10.3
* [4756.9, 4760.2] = 9.59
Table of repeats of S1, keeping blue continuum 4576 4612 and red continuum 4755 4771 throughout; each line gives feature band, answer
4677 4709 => 1.31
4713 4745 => -0.05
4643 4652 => 0.40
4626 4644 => -0.77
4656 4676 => 0.69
